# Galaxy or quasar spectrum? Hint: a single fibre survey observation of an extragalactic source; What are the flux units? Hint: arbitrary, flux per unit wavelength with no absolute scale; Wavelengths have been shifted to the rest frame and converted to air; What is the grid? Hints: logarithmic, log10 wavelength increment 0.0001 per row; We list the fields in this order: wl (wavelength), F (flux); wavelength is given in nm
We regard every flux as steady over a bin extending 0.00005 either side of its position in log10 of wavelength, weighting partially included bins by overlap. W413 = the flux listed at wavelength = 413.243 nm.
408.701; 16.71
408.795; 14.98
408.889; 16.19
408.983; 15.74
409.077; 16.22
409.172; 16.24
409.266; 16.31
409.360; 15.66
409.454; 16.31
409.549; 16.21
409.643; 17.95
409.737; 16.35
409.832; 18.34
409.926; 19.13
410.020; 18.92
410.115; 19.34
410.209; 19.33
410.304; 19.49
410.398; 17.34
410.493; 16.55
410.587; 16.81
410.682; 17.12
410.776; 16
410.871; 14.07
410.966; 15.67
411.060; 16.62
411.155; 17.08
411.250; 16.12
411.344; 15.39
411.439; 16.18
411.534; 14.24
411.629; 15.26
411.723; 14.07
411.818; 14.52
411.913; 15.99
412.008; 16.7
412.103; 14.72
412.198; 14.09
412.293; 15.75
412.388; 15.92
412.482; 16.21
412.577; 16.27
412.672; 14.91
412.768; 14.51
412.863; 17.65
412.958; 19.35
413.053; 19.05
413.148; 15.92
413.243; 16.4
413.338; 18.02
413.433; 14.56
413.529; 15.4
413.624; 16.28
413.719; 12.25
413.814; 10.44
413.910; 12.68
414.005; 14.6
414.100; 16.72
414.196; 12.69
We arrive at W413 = 16.4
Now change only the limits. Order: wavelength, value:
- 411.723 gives 14.07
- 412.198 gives 14.09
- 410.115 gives 19.34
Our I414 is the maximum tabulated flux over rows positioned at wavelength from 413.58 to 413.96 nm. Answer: 16.28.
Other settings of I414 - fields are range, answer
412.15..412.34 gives 15.75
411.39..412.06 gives 16.7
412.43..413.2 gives 19.35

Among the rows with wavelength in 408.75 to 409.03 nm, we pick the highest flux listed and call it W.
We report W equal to 16.19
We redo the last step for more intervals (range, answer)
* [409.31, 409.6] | 16.31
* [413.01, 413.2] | 19.05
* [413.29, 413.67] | 18.02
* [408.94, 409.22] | 16.24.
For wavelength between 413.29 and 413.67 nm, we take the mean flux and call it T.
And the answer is 16.1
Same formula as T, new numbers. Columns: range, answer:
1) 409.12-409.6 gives 16.1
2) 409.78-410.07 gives 18.7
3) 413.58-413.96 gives 12.9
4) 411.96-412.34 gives 15.3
